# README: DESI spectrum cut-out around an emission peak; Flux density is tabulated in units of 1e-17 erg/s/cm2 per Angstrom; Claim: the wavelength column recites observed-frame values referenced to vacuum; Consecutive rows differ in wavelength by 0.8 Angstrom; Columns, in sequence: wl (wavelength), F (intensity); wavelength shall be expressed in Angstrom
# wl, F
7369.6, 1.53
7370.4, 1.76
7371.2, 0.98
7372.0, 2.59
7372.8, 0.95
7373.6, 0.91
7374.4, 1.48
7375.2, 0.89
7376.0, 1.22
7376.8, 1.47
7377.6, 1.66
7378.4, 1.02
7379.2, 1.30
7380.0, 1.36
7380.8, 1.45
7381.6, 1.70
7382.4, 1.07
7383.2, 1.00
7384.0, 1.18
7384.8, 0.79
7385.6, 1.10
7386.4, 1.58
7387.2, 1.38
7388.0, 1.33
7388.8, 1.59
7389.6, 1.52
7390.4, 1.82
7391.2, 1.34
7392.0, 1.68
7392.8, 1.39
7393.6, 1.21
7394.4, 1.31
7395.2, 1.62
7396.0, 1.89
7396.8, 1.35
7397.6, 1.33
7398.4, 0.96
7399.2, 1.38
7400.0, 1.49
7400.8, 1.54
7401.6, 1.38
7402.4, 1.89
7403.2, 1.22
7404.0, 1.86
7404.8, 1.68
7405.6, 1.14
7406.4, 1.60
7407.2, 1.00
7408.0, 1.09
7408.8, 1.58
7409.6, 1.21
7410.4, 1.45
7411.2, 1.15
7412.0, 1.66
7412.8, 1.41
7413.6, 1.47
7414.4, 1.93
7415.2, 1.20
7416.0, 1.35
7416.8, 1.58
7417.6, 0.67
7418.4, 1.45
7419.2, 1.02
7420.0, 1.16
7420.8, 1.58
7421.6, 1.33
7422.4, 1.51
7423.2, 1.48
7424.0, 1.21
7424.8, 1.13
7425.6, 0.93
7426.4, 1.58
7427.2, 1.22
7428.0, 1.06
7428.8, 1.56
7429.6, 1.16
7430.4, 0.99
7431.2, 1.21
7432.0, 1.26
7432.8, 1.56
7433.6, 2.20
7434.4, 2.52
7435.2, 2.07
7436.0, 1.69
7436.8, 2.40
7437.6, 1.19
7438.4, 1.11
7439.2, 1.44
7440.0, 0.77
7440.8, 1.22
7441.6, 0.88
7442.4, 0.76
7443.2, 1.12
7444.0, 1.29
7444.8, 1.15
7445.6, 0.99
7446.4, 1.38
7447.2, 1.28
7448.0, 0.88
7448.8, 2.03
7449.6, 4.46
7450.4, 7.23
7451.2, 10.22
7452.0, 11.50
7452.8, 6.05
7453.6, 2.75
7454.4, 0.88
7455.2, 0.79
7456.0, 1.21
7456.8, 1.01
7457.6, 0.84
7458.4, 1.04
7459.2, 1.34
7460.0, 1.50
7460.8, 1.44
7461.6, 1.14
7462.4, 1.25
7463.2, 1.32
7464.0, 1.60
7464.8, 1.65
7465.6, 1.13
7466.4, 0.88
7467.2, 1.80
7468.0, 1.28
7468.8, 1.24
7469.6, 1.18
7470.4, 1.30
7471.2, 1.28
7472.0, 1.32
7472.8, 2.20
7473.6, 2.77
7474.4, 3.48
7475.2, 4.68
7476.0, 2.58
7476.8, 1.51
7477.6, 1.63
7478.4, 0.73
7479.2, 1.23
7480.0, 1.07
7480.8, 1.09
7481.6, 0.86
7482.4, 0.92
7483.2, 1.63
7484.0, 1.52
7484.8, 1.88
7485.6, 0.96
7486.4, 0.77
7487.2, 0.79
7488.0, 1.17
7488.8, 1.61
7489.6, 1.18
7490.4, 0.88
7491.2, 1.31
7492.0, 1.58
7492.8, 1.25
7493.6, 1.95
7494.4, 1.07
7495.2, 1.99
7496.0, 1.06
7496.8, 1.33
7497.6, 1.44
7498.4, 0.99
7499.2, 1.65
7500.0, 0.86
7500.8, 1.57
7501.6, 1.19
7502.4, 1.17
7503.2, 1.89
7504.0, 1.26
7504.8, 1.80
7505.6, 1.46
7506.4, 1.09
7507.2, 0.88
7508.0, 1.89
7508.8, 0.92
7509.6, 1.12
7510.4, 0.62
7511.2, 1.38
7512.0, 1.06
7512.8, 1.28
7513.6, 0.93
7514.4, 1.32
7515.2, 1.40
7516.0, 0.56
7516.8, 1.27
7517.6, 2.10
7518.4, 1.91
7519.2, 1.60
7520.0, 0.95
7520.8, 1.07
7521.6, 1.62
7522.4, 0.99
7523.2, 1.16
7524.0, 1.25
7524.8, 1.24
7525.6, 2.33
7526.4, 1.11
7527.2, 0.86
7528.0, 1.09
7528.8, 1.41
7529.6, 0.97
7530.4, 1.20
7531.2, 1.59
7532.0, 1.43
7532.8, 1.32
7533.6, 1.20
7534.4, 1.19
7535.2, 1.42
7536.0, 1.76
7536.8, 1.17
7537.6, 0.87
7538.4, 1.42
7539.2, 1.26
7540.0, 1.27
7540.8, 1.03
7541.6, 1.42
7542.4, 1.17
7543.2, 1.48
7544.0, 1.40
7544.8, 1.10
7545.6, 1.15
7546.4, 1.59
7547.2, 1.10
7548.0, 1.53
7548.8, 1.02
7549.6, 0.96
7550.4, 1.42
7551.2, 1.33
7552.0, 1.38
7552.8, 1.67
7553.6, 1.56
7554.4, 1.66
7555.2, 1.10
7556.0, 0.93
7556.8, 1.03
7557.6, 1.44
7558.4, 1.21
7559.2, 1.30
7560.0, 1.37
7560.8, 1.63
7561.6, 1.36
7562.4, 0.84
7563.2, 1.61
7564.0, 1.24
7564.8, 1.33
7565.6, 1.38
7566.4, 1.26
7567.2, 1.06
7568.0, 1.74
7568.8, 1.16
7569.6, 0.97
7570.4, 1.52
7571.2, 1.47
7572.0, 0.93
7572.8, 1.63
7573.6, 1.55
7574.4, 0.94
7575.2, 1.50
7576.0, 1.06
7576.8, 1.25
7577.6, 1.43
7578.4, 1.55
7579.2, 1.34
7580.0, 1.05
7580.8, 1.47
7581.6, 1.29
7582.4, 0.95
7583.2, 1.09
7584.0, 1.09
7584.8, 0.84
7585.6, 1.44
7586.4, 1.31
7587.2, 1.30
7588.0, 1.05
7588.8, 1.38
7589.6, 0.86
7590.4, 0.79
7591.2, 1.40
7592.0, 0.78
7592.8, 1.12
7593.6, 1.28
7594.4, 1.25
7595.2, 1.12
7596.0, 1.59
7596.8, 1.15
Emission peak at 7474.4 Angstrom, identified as [N II] 6583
